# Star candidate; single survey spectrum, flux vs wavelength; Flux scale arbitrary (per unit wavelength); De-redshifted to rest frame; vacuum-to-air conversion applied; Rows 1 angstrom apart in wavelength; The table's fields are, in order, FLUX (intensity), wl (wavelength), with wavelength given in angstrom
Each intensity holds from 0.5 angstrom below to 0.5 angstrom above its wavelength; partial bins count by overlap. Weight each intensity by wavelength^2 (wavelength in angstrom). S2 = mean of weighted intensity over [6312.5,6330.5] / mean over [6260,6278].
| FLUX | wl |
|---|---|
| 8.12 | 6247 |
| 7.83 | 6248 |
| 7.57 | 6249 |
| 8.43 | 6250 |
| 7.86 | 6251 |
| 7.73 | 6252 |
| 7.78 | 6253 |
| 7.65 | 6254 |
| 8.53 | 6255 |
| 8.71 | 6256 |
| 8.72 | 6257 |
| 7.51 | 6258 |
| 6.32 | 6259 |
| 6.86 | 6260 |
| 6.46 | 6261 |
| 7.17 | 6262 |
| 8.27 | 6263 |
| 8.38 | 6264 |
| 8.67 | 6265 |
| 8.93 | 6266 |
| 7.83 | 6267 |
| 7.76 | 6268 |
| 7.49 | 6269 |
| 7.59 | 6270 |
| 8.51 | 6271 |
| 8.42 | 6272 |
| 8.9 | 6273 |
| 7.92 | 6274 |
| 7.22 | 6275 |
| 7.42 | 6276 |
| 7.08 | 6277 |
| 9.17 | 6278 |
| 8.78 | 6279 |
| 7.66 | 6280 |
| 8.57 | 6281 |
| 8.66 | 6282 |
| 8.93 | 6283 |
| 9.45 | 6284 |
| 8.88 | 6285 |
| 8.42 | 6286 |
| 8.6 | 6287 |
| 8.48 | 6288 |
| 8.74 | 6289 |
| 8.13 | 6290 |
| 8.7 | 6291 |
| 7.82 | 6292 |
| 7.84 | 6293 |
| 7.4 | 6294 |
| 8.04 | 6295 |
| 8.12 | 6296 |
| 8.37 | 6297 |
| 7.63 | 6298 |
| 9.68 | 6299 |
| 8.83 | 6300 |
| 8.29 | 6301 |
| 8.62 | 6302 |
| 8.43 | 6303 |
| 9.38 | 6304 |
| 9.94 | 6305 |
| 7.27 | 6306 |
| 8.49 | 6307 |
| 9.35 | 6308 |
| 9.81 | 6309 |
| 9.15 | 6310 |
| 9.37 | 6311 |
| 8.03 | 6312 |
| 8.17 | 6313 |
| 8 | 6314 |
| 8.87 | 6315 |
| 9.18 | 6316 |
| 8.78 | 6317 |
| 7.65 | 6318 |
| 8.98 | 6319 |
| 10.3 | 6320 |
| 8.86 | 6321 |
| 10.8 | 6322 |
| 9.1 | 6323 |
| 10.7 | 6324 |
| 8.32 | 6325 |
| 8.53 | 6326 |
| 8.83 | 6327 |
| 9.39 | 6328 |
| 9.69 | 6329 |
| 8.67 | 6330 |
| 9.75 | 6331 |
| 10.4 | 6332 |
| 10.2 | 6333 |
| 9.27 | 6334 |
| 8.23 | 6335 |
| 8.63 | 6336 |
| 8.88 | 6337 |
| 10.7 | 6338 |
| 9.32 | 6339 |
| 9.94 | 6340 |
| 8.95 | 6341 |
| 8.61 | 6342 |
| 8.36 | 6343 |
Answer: 1.17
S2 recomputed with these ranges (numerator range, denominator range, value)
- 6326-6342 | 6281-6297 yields 1.13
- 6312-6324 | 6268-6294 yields 1.10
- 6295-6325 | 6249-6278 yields 1.14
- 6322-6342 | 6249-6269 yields 1.22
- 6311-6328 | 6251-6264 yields 1.19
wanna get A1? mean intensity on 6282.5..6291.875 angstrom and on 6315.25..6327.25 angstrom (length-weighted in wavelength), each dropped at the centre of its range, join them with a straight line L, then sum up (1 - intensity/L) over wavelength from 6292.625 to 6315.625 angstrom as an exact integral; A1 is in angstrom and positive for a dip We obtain 0.9 angstrom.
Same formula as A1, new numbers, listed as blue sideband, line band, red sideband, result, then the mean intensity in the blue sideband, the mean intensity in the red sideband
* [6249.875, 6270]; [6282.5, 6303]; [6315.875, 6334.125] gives 0.3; 7.84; 9.34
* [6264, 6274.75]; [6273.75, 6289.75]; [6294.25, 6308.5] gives -0.1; 8.19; 8.58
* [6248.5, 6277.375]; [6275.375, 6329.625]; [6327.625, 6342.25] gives 0.0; 7.85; 9.39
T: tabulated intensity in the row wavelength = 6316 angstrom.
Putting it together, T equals 9.18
